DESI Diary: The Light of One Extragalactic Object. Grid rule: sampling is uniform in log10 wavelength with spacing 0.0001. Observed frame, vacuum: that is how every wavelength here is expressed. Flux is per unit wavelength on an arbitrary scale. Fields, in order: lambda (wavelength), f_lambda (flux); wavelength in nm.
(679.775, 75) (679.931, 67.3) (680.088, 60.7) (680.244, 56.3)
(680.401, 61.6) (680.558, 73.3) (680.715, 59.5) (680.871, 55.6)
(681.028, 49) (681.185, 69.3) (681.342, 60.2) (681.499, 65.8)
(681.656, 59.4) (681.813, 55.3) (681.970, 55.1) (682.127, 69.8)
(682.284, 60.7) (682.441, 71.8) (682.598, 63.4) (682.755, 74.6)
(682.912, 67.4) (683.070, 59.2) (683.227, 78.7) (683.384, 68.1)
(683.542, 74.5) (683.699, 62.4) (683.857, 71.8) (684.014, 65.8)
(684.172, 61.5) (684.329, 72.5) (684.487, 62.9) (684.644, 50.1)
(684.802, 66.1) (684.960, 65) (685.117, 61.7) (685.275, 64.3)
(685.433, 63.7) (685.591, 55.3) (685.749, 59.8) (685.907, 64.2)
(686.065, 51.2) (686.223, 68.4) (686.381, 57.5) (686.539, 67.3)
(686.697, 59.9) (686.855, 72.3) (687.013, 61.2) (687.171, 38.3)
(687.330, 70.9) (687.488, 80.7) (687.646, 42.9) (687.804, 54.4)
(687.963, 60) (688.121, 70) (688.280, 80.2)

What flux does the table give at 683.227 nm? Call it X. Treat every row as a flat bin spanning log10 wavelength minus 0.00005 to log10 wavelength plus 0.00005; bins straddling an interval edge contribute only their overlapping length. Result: 78.7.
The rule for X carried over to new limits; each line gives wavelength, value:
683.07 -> 59.2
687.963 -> 60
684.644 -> 50.1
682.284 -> 60.7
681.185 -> 69.3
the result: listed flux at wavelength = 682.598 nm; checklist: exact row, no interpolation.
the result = 63.4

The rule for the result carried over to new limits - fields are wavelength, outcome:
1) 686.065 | 51.2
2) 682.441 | 71.8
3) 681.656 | 59.4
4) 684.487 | 62.9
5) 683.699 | 62.4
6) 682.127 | 69.8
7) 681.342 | 60.2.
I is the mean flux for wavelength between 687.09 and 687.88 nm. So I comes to 57.5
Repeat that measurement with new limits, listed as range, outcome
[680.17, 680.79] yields 62.6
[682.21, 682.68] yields 65.5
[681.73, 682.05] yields 55.3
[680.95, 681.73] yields 60.7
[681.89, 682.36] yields 61.9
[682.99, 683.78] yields 68.5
